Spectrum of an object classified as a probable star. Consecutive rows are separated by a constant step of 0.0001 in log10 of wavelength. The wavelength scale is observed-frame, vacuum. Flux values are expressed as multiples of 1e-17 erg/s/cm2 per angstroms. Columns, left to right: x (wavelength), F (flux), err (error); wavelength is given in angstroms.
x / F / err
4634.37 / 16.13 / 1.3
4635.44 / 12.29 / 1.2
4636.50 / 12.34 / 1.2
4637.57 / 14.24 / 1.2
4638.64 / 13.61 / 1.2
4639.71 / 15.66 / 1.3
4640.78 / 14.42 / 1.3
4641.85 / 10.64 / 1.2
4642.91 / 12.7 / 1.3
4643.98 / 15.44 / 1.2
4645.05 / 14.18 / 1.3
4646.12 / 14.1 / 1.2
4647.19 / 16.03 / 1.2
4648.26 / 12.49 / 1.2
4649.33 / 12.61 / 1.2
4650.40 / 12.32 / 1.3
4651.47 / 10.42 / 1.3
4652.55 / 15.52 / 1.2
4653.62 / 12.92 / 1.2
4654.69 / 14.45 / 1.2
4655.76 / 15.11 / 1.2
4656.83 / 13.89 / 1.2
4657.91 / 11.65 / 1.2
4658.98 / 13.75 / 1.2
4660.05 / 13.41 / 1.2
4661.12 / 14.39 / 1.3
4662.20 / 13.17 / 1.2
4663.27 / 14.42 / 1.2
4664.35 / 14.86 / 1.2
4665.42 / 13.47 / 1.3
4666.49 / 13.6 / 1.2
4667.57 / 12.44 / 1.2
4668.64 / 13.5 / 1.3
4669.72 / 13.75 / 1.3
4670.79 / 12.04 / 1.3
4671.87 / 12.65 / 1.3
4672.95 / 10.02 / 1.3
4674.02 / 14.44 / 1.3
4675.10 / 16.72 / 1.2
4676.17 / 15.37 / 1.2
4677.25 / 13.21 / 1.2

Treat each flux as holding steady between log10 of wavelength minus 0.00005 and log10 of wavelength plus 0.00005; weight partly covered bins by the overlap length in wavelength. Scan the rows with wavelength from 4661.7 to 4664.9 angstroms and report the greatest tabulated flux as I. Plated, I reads 14.86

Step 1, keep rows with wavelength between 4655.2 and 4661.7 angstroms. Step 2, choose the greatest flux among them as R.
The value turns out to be 15.11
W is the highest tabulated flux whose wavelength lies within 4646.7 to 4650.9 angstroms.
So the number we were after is 16.03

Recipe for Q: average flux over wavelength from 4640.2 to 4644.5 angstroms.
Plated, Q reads 13.3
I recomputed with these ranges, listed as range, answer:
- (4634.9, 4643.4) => 15.66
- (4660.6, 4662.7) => 14.39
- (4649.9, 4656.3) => 15.52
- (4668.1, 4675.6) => 16.72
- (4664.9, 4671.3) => 13.75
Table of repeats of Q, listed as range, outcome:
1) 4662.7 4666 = 14.3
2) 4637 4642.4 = 13.7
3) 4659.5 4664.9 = 14.1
